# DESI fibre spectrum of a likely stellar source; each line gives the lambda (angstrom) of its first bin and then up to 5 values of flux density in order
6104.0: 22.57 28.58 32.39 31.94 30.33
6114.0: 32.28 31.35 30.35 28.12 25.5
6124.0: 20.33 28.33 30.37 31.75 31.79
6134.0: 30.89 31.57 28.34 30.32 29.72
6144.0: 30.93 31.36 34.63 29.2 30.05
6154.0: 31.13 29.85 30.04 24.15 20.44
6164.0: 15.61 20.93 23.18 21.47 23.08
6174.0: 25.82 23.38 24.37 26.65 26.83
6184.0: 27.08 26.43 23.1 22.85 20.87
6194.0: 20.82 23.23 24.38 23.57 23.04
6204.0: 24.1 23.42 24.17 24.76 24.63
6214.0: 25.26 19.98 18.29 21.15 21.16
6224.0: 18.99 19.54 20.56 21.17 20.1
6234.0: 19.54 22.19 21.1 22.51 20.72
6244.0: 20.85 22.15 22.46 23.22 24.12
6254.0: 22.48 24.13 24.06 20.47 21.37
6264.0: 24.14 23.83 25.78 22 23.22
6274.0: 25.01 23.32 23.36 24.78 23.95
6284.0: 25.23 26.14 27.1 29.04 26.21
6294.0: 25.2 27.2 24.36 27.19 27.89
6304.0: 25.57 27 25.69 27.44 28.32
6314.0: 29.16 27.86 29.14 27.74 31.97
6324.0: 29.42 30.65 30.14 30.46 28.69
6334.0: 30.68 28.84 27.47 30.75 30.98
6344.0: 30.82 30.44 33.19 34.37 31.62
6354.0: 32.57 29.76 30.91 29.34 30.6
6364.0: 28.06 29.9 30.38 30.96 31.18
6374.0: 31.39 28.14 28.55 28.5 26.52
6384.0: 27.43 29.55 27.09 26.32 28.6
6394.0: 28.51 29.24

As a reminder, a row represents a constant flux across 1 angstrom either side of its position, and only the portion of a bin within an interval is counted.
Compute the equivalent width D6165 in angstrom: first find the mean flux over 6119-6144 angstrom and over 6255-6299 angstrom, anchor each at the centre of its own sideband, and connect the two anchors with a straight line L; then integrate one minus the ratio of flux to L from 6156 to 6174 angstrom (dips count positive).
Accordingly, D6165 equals 3.2 angstrom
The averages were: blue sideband 29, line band 23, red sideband 24.5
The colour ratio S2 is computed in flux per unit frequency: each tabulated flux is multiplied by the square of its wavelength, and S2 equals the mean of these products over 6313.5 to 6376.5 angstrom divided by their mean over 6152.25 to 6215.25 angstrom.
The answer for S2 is 1.32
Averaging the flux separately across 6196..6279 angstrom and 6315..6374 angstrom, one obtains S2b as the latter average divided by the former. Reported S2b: 1.4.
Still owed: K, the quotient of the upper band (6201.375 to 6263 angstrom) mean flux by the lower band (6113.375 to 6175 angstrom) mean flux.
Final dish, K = 0.8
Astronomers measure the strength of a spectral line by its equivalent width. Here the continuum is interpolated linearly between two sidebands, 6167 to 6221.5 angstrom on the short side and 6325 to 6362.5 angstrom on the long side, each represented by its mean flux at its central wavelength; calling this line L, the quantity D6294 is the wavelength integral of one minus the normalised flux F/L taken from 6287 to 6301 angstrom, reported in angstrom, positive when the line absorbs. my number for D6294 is 0.8 angstrom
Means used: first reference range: 23.5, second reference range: 30.6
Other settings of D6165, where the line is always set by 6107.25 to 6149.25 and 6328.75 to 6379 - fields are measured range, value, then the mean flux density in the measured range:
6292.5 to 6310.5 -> 2.4 angstrom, 26.4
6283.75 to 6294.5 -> 1.3 angstrom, 26.6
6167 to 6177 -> 2.2 angstrom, 23.4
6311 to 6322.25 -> 0.6 angstrom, 28.8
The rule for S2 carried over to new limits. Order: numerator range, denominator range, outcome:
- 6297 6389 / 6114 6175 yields 1.13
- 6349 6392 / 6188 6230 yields 1.40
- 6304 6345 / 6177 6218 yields 1.27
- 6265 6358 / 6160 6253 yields 1.28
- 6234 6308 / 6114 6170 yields 0.89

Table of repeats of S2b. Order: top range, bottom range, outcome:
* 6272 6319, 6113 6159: 0.88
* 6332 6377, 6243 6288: 1.30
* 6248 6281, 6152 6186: 0.94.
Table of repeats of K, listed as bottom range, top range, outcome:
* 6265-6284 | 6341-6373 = 1.29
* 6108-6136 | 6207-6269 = 0.74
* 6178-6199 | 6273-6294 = 1.05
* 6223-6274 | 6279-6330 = 1.24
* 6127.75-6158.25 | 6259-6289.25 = 0.78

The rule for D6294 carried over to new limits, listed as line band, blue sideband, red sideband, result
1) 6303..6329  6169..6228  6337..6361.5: 0.7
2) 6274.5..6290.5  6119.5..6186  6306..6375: 2.1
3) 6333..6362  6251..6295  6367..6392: -3.5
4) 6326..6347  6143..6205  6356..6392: -1.2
